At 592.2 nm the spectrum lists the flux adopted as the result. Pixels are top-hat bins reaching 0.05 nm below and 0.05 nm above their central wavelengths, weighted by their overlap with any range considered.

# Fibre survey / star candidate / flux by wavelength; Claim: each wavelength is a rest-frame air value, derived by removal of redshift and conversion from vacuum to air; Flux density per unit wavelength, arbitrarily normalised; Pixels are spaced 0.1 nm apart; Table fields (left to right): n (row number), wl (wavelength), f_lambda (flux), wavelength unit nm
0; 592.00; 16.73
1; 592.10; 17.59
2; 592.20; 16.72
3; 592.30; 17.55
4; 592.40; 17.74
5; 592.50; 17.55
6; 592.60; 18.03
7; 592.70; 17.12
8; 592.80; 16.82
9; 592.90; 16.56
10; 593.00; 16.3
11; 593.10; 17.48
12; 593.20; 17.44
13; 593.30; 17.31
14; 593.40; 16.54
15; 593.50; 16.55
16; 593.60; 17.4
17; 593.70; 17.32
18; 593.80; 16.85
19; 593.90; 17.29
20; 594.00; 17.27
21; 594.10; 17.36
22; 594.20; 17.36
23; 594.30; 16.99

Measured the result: 16.72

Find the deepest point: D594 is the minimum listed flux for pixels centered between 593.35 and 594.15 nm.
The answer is 16.54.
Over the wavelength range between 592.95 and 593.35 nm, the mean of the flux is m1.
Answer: 17.1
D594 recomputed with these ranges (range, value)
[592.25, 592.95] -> 16.56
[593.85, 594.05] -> 17.27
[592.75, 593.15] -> 16.3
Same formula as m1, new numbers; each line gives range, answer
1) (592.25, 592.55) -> 17.6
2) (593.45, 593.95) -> 17.1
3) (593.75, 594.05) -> 17.1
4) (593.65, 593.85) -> 17.1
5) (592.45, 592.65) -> 17.8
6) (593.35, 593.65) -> 16.8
